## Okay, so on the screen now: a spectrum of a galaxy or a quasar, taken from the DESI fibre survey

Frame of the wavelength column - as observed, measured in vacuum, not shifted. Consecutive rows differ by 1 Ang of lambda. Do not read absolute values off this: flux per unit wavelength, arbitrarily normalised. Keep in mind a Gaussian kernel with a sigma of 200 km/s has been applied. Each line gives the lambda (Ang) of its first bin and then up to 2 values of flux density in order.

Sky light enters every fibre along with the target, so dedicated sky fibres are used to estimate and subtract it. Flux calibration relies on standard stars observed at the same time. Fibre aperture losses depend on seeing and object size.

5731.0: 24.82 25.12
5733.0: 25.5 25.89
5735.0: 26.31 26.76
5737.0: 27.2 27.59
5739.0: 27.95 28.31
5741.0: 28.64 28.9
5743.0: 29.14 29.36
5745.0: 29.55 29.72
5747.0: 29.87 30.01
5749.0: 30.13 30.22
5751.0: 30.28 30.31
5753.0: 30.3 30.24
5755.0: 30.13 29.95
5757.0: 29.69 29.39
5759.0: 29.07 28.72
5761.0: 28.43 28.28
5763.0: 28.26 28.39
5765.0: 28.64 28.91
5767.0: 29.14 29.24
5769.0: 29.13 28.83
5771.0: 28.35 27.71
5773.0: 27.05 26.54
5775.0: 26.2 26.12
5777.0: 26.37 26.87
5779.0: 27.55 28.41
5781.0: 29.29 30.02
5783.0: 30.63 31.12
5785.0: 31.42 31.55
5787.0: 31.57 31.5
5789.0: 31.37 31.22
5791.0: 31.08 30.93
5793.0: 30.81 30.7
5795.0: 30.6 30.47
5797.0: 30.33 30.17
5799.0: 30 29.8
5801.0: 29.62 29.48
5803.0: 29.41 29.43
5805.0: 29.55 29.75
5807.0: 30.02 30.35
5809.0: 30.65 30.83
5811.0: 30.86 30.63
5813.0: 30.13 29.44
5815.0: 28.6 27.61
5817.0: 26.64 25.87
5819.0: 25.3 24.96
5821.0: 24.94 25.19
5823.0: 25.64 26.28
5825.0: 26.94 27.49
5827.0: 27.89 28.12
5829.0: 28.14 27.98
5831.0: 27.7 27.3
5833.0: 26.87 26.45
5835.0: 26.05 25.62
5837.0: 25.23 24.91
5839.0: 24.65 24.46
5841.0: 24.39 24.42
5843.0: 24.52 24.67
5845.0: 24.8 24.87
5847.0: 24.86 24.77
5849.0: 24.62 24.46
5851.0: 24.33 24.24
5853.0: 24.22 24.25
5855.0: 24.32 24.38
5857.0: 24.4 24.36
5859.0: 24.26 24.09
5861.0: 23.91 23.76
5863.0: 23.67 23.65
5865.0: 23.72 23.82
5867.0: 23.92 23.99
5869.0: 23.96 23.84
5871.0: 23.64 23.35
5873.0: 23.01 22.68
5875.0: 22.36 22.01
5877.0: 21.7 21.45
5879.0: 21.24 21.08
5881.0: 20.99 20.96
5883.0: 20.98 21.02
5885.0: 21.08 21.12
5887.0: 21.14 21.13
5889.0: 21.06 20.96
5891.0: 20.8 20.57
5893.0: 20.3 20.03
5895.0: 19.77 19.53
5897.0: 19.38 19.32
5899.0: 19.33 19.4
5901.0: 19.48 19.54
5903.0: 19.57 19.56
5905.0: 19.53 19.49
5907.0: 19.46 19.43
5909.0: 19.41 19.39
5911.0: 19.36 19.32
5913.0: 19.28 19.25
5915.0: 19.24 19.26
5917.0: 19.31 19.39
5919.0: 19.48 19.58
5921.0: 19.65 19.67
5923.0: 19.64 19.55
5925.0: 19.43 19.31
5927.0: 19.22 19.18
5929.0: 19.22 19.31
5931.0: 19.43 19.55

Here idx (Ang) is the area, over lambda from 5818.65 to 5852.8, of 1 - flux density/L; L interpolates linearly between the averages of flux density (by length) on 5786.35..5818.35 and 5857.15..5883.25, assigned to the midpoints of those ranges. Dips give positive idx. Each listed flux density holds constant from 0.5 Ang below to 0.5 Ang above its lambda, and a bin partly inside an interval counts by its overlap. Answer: 1.1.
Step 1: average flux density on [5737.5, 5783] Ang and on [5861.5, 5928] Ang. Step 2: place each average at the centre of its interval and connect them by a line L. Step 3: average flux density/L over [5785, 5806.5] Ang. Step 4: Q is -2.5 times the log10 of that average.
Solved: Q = -0.14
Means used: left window 28.8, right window 20.8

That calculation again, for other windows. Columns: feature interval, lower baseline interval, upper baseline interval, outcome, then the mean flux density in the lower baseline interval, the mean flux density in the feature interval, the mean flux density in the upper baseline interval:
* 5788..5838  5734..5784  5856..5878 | -0.10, 28.7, 28.6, 23.5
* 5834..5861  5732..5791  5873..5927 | -0.05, 28.9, 24.6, 20.1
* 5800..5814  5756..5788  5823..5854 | -0.11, 28.8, 30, 25.7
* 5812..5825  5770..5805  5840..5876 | 0.01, 29.5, 26.9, 24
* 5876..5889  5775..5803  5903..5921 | 0.04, 29.9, 21.2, 19.4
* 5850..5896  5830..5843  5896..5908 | -0.02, 25.7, 22.6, 19.5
